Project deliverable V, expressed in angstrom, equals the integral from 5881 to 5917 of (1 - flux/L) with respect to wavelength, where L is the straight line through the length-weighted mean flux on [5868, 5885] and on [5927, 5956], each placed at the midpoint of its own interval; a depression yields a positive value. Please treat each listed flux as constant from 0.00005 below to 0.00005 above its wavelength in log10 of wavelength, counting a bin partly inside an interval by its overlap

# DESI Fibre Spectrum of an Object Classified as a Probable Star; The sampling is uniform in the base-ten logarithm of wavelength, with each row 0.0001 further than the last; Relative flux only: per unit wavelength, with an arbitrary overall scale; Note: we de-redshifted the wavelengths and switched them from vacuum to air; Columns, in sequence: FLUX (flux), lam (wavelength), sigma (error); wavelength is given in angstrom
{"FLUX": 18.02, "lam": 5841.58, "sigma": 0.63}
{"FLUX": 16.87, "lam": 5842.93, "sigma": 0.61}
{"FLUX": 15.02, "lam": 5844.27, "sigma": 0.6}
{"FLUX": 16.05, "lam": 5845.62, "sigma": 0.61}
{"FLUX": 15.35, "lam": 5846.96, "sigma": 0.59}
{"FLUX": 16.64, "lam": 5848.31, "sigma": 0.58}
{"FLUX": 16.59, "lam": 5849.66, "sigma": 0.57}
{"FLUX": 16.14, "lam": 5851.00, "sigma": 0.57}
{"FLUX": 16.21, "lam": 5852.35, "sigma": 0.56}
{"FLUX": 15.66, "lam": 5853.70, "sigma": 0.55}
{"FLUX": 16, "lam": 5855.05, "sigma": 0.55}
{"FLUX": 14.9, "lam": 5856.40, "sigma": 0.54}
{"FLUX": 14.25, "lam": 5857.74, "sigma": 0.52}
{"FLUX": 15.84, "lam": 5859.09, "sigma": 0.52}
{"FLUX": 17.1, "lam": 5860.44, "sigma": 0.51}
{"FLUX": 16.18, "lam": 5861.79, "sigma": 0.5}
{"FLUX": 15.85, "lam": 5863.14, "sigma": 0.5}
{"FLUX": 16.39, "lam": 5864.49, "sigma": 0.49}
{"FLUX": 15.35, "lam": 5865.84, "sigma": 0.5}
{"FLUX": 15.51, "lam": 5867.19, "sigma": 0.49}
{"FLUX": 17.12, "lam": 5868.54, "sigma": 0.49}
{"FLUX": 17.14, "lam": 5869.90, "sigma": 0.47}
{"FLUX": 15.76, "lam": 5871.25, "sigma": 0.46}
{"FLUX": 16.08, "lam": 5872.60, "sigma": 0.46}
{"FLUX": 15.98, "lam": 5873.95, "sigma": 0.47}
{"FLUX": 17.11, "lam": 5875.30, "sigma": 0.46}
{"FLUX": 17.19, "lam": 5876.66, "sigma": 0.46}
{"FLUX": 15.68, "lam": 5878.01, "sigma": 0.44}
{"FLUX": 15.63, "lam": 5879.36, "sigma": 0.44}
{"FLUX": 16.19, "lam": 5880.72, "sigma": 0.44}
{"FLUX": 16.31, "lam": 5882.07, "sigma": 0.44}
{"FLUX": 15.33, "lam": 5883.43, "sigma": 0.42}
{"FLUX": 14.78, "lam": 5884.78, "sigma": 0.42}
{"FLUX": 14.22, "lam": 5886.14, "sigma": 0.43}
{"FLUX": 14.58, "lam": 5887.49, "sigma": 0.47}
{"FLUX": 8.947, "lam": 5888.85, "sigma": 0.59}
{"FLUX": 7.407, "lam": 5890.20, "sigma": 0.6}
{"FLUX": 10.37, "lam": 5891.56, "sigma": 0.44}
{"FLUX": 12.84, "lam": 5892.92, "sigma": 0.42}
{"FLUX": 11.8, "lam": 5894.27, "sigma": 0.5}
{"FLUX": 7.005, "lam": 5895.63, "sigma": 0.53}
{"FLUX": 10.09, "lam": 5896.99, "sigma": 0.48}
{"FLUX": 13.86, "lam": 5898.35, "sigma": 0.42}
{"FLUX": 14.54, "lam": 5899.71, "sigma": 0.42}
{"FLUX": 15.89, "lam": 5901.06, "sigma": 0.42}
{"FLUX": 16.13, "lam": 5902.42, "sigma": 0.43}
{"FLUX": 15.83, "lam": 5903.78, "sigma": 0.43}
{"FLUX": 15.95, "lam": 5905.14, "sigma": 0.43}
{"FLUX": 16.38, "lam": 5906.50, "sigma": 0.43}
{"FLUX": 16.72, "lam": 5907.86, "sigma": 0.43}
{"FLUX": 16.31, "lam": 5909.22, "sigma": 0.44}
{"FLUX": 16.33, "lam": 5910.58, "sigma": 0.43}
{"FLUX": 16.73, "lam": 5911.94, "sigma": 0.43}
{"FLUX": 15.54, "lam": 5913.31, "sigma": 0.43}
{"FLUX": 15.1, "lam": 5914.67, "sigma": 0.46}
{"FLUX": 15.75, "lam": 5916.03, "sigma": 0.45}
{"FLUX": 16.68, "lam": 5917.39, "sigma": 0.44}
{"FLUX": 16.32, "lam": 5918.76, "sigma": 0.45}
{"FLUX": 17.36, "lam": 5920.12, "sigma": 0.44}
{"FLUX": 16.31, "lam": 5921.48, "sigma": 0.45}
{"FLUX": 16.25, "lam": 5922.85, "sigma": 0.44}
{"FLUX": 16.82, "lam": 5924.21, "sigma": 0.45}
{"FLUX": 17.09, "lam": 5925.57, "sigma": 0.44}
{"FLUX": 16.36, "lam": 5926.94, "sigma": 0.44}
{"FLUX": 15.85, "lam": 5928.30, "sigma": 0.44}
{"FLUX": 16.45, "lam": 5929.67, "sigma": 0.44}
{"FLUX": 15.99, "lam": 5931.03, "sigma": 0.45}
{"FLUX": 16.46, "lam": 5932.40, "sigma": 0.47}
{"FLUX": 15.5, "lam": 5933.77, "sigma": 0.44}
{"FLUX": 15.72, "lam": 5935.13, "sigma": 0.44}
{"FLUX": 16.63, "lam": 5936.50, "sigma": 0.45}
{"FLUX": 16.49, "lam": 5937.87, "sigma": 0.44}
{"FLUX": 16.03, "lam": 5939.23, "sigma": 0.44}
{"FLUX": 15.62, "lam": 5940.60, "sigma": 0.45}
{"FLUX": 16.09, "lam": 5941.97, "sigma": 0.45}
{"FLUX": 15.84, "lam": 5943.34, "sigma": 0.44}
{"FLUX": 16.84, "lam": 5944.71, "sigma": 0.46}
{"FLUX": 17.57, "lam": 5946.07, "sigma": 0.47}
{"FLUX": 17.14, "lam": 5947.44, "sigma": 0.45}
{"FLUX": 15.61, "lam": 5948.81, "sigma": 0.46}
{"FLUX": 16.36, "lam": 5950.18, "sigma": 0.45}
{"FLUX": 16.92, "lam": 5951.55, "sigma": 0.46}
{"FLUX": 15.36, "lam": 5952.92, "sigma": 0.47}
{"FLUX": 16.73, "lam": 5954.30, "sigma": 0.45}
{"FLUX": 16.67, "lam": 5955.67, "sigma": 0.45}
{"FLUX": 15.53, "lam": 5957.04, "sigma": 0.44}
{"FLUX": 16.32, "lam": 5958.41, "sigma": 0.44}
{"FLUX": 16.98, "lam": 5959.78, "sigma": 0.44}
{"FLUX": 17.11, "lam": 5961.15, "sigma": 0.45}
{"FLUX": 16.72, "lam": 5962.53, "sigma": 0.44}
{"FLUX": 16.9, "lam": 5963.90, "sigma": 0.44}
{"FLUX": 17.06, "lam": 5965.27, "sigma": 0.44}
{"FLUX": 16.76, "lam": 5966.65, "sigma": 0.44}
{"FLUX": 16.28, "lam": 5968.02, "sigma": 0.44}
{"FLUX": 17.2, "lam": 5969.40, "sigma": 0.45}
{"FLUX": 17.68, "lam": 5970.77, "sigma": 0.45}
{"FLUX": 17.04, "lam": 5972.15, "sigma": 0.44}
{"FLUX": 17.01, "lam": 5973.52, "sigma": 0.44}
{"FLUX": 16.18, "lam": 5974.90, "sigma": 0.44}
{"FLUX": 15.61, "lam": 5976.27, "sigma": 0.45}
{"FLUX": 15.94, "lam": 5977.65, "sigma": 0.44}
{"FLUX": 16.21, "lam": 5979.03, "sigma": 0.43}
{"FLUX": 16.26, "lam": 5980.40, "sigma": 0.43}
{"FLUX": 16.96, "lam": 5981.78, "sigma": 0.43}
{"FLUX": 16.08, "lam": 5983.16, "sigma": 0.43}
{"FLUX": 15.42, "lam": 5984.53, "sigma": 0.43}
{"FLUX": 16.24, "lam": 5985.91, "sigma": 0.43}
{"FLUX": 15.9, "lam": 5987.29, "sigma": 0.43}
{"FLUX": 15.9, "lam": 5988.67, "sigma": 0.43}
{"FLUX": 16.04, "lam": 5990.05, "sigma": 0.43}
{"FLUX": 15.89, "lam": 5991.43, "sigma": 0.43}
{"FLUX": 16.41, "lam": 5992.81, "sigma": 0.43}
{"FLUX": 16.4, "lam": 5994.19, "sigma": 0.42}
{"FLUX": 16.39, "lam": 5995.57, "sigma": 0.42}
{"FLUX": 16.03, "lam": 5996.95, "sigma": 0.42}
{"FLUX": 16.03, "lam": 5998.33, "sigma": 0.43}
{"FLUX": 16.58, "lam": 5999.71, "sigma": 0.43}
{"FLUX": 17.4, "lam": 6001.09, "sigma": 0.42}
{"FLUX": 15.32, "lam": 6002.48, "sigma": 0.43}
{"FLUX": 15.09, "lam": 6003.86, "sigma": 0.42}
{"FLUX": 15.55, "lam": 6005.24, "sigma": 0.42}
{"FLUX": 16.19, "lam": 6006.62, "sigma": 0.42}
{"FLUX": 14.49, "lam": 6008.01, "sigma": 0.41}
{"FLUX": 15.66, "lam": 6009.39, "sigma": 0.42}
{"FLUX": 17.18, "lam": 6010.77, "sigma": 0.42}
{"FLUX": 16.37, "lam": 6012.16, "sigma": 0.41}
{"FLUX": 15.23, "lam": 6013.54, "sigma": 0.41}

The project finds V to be 4.8 angstrom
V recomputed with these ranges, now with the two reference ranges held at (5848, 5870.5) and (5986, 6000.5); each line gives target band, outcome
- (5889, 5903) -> 3.68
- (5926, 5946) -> -0.10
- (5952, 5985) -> -0.75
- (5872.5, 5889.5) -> 0.89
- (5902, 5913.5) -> -0.11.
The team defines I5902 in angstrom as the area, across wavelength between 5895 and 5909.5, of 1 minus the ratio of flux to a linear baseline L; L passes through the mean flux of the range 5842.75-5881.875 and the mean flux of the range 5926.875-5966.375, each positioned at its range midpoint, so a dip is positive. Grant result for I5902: 1.62 angstrom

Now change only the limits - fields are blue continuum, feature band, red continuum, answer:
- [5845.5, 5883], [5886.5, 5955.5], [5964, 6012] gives 3.8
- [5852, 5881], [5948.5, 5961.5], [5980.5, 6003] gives -0.2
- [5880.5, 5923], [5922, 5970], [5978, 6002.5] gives -3.5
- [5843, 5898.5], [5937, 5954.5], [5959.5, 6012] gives -0.6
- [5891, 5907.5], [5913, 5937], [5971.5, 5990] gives -3.2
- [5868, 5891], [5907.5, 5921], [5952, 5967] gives -0.5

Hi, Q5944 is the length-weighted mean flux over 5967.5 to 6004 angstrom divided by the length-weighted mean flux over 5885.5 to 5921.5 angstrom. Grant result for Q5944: 1.1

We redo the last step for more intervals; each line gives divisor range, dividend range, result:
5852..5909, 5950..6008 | 1.10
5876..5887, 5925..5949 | 1.04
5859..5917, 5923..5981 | 1.10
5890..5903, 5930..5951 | 1.34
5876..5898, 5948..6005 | 1.25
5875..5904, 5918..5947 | 1.20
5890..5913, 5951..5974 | 1.20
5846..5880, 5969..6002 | 1.02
